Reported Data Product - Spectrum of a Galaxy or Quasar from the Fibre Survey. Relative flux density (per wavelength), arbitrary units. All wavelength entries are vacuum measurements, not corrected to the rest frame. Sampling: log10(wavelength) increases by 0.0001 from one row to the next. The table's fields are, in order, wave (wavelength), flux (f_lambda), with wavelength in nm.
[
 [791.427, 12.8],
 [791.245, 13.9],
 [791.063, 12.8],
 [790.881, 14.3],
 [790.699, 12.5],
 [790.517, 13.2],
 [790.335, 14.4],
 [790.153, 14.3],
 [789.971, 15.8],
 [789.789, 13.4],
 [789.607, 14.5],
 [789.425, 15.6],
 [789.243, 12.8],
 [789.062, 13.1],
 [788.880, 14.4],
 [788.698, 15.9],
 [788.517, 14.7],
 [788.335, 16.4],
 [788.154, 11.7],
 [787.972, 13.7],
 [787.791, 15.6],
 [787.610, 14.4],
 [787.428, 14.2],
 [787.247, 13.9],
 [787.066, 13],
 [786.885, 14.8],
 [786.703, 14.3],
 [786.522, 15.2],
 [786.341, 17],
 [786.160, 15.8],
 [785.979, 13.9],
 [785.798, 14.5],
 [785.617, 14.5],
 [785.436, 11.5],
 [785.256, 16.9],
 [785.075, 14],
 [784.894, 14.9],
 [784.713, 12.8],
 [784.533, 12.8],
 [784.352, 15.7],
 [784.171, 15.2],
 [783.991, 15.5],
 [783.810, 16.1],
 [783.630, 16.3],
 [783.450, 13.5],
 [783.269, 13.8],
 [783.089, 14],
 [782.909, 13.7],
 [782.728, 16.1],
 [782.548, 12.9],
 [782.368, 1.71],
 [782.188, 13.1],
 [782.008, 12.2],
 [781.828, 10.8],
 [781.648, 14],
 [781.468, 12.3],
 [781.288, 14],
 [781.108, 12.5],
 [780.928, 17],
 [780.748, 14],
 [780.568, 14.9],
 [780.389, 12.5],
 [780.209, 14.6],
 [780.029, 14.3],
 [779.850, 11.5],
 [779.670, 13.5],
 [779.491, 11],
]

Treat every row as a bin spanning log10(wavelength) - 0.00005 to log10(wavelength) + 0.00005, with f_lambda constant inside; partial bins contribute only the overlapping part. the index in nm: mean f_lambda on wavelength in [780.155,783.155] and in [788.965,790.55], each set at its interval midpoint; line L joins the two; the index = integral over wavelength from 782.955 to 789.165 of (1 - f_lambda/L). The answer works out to -0.43 nm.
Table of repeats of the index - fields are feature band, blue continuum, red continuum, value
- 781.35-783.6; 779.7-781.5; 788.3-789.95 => 0.240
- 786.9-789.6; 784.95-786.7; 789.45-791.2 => 0.015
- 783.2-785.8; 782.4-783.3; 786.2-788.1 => -0.140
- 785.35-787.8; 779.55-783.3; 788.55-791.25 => -0.141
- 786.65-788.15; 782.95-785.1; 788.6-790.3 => 0.039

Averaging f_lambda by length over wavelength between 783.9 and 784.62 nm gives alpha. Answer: 14.8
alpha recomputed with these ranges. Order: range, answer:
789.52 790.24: 14.5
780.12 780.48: 13.6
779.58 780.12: 13.1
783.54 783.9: 16.2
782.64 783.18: 14.6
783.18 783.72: 14.5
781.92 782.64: 10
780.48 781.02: 15.3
